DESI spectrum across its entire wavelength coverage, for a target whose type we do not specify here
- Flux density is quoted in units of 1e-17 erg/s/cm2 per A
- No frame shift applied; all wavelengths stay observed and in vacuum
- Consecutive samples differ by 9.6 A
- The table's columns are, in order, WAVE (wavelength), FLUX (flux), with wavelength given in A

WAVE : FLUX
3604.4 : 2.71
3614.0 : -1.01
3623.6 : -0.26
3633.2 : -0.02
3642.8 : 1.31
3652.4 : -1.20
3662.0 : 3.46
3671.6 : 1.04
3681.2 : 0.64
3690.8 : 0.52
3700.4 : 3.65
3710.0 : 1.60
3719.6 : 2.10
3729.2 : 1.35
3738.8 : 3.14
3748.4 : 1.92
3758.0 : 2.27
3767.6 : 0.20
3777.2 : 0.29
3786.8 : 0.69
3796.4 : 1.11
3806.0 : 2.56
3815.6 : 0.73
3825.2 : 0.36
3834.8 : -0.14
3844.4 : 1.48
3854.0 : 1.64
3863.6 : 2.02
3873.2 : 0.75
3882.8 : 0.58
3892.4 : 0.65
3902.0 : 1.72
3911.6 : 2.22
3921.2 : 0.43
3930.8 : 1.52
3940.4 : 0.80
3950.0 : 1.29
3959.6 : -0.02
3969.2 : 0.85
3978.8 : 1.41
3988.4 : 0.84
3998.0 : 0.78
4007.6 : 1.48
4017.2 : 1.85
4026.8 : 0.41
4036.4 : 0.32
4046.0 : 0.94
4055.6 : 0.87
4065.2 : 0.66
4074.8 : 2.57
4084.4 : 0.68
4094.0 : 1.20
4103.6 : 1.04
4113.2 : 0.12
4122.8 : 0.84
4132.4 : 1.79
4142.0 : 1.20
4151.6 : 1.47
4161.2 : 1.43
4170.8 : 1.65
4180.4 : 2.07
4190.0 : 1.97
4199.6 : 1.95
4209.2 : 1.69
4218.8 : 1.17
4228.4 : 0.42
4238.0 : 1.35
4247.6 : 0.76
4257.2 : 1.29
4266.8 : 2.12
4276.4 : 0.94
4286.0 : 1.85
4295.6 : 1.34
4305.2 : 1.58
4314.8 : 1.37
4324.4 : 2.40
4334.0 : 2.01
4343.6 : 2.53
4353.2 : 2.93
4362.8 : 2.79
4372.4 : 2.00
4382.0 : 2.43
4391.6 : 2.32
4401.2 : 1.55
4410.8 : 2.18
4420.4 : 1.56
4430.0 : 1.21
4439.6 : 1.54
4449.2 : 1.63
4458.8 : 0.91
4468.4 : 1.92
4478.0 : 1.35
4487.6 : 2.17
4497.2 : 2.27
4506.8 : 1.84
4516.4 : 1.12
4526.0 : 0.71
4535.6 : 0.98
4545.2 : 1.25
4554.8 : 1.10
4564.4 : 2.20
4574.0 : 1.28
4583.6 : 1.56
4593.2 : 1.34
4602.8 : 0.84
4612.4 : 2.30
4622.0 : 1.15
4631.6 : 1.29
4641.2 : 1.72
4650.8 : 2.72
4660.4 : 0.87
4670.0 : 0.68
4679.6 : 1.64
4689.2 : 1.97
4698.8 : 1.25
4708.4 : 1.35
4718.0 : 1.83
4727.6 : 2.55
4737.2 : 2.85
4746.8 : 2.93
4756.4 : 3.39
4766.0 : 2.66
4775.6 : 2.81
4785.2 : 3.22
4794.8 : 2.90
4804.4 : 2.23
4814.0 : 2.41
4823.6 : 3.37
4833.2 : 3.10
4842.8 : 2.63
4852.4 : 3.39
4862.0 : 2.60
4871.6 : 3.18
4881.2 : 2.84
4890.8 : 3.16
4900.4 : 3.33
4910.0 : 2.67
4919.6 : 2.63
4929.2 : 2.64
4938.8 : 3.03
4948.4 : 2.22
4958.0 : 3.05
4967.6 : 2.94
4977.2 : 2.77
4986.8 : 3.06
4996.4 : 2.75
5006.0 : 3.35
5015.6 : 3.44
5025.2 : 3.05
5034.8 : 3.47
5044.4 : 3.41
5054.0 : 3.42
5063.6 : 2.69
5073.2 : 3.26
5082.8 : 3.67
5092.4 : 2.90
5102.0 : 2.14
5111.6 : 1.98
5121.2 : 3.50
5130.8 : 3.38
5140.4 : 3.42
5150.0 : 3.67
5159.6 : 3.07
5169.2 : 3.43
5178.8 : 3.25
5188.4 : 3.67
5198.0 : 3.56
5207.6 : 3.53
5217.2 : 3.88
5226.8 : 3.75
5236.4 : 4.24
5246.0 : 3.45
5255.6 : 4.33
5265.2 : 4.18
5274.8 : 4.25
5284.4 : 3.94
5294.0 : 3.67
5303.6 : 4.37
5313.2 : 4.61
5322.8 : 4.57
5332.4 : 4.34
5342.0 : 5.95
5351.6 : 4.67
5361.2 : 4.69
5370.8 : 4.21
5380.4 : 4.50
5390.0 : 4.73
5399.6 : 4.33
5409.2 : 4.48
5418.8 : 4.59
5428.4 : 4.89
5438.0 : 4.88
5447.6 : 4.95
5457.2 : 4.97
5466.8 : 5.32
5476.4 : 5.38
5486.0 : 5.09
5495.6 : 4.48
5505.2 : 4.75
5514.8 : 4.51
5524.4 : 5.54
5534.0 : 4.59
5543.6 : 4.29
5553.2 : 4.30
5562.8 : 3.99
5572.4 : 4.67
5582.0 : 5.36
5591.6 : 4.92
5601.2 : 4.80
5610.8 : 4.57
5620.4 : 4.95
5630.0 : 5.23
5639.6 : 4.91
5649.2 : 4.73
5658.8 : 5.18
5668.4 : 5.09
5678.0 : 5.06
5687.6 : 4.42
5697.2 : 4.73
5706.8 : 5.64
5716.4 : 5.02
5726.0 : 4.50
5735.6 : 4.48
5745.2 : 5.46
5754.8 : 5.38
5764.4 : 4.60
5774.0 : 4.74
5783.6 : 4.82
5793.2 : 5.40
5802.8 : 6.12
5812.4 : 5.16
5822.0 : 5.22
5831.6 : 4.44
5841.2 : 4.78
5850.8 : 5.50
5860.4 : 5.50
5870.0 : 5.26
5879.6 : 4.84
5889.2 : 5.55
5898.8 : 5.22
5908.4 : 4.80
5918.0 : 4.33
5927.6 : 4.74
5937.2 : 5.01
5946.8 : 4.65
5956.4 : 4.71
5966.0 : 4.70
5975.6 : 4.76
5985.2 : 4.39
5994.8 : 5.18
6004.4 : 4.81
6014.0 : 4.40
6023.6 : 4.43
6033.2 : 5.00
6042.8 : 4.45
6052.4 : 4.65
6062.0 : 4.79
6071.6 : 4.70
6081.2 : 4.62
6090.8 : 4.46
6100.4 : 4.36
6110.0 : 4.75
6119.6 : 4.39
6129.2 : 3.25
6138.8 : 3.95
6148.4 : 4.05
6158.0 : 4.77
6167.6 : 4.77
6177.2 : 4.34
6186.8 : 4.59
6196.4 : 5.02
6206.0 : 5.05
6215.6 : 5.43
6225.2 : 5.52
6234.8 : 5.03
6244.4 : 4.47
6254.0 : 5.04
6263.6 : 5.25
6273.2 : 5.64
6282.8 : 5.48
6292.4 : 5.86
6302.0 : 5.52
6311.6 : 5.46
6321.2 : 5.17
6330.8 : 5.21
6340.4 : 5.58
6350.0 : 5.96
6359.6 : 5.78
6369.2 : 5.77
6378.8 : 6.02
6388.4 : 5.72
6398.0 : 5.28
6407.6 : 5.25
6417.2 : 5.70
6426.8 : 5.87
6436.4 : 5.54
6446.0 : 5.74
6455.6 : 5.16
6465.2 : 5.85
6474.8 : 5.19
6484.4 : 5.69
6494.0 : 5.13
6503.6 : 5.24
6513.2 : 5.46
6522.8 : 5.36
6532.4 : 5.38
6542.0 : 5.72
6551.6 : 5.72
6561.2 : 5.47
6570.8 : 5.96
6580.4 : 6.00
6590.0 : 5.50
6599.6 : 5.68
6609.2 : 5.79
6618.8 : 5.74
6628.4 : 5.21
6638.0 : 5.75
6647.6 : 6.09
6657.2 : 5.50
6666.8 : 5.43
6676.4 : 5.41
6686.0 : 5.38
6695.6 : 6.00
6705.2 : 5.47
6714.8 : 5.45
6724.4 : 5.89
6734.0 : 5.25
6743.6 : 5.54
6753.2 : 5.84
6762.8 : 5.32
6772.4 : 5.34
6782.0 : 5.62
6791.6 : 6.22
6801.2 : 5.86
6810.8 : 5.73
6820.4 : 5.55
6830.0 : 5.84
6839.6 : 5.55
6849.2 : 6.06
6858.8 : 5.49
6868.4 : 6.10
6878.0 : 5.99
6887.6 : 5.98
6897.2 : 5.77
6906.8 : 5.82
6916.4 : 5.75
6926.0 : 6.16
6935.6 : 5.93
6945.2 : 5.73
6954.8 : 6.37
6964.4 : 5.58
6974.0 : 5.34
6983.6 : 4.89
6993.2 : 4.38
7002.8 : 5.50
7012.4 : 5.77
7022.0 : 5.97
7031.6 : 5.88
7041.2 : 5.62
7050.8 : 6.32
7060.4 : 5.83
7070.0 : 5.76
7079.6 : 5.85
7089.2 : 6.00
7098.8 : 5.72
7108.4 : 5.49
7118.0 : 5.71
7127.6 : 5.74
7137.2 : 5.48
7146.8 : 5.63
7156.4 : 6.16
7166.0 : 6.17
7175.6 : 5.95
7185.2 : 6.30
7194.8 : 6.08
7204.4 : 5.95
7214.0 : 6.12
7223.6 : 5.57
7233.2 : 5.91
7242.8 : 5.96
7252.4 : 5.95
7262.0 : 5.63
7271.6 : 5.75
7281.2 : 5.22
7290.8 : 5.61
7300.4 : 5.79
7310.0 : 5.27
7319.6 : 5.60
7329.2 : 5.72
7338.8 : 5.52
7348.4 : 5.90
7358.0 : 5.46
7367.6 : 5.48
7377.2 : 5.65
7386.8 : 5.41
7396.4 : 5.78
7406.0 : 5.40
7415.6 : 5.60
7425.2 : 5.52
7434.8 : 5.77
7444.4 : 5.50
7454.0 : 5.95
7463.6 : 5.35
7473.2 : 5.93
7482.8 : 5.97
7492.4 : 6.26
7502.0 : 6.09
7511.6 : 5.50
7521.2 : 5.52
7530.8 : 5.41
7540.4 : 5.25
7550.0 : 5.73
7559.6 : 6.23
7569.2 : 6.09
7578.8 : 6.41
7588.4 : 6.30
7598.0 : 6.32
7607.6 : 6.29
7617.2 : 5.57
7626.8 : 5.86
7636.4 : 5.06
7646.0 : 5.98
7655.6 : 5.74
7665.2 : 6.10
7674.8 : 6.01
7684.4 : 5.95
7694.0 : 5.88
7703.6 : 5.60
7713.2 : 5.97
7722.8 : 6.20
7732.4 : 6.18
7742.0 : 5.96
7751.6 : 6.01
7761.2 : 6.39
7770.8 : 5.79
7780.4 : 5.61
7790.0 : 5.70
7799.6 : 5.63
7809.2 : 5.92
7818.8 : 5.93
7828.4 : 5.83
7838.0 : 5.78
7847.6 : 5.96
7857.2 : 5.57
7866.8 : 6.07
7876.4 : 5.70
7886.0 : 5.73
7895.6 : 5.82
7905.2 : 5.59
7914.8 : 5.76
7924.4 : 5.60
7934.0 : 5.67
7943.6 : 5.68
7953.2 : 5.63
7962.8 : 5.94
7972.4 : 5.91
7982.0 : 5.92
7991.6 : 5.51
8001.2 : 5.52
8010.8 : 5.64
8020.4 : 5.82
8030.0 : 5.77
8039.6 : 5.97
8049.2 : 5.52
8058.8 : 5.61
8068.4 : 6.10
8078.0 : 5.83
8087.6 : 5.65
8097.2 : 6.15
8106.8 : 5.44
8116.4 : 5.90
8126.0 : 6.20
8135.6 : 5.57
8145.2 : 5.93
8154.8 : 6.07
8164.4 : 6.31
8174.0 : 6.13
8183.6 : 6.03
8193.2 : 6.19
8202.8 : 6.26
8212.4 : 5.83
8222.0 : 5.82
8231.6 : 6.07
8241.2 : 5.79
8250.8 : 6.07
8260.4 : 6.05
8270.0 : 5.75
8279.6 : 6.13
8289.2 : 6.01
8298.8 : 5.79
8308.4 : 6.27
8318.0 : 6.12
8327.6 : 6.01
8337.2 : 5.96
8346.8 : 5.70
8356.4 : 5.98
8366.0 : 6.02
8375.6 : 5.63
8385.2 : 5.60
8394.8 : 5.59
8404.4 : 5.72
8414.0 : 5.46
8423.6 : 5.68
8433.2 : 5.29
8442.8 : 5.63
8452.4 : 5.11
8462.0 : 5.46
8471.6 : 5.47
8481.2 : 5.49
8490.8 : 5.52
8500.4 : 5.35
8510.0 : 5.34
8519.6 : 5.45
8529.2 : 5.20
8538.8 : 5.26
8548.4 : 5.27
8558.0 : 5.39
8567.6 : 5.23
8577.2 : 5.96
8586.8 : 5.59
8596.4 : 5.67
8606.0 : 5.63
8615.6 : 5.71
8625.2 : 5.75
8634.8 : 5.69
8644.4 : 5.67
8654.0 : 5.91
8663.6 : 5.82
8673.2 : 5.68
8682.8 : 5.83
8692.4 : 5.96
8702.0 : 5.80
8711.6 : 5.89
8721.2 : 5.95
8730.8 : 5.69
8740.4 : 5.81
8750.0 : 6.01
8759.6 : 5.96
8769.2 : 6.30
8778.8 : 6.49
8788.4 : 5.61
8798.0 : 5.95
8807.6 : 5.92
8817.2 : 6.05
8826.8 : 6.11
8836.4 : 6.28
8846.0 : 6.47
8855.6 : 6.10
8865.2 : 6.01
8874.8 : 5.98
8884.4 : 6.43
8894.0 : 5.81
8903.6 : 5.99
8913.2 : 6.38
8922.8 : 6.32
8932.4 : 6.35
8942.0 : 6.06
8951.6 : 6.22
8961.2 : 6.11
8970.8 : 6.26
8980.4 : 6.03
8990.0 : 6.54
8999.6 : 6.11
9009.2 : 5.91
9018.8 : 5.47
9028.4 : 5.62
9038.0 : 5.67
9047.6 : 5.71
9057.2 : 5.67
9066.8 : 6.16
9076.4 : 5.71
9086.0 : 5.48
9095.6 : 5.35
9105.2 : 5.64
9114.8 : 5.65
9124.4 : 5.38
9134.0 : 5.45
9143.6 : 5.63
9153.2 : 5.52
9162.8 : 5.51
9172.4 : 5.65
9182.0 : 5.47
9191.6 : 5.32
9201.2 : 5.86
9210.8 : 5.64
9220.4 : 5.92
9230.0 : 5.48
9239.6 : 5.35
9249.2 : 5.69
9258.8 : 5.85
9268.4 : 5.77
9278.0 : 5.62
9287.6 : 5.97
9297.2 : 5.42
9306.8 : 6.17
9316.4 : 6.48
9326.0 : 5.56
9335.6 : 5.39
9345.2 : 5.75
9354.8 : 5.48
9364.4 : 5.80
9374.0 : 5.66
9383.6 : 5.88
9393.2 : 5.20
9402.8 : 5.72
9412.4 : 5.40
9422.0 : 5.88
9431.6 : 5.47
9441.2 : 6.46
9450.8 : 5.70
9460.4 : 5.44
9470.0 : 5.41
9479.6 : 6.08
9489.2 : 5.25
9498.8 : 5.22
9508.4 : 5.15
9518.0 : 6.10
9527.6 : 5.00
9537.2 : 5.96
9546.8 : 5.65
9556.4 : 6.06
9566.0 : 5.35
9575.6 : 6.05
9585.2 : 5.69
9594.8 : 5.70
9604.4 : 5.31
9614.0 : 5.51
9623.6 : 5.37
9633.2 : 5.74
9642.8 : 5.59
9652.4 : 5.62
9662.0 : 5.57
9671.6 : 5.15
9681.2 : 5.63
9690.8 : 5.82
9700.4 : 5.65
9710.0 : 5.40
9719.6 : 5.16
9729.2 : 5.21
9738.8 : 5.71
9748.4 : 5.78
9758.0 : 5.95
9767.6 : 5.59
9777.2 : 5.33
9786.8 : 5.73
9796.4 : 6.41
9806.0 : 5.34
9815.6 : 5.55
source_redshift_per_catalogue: 0.186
